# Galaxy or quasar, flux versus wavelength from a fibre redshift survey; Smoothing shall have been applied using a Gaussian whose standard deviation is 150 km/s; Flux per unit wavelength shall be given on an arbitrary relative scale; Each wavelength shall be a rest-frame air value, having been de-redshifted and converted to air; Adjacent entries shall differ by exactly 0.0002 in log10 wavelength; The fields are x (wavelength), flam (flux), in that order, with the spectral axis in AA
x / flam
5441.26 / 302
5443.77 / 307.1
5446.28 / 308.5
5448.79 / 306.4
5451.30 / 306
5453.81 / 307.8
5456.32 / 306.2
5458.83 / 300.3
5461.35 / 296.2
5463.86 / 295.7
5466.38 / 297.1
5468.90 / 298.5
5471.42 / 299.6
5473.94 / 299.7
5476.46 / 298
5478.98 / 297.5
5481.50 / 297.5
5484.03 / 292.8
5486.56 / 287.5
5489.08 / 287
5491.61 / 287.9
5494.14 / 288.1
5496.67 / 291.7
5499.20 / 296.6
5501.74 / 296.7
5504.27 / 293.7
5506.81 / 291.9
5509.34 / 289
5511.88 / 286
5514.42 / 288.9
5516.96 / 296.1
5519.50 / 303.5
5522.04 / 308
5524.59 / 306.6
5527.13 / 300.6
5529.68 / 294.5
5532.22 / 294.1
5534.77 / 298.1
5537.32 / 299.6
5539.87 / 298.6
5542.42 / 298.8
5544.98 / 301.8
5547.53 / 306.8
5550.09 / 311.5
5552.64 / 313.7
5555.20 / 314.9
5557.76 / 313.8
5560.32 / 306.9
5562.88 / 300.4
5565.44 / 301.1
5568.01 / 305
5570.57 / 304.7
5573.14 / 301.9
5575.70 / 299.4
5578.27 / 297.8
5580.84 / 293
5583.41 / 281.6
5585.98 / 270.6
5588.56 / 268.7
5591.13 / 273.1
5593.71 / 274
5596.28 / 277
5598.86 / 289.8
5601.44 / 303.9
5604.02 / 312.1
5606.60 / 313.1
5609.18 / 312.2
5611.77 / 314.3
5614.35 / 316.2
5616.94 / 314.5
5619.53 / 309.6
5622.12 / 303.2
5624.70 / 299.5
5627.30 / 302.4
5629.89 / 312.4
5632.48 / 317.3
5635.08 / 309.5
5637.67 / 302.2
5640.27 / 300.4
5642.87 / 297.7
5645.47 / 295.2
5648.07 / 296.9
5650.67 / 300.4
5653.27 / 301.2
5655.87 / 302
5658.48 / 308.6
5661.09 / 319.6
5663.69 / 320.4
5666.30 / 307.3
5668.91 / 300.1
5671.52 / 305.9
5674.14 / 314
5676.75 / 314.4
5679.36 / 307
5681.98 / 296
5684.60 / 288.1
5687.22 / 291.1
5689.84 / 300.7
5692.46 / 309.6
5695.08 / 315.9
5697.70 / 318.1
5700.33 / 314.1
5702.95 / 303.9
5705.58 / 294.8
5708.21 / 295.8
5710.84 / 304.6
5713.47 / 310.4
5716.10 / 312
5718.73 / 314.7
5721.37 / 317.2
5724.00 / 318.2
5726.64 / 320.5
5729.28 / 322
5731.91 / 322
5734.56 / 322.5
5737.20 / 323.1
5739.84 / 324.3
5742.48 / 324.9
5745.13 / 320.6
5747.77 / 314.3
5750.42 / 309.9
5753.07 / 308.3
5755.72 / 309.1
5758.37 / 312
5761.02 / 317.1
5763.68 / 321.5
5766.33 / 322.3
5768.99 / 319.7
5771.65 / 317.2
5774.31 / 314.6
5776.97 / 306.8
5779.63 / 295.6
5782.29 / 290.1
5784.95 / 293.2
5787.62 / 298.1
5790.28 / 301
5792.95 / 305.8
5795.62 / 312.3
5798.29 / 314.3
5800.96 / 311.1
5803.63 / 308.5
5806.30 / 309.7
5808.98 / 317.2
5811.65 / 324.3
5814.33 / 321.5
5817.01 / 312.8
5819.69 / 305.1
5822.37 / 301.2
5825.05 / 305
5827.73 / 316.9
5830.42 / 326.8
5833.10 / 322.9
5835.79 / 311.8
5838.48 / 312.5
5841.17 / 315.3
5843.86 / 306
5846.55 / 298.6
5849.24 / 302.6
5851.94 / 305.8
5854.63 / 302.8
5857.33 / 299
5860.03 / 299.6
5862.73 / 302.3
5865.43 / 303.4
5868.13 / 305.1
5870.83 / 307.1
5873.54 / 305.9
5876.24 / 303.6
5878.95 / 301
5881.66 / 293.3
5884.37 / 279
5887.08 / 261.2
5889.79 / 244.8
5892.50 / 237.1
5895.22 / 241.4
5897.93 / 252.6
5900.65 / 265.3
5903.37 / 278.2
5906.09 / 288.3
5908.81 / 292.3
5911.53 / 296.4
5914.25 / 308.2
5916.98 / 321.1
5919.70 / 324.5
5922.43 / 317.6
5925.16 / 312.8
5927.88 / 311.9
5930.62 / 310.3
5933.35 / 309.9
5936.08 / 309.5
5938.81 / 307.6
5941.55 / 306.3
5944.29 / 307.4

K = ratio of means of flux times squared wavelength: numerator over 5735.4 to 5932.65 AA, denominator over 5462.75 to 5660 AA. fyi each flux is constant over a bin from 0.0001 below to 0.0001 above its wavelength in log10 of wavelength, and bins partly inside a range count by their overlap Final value 1.12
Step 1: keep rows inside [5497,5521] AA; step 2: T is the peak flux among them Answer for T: 303.5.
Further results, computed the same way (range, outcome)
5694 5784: 324.9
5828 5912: 326.8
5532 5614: 314.9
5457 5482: 300.3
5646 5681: 320.4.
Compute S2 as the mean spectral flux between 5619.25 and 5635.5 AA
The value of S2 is 307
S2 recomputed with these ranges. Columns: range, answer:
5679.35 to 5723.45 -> 306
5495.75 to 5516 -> 292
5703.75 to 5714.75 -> 301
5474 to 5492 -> 293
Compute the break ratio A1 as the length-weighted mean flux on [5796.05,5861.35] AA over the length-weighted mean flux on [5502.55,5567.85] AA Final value 1.0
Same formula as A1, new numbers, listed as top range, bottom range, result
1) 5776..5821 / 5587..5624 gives 1.03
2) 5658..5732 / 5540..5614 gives 1.03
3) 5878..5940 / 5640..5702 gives 0.95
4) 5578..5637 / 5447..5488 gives 1.00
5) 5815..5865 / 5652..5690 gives 1.01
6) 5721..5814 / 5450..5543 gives 1.06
